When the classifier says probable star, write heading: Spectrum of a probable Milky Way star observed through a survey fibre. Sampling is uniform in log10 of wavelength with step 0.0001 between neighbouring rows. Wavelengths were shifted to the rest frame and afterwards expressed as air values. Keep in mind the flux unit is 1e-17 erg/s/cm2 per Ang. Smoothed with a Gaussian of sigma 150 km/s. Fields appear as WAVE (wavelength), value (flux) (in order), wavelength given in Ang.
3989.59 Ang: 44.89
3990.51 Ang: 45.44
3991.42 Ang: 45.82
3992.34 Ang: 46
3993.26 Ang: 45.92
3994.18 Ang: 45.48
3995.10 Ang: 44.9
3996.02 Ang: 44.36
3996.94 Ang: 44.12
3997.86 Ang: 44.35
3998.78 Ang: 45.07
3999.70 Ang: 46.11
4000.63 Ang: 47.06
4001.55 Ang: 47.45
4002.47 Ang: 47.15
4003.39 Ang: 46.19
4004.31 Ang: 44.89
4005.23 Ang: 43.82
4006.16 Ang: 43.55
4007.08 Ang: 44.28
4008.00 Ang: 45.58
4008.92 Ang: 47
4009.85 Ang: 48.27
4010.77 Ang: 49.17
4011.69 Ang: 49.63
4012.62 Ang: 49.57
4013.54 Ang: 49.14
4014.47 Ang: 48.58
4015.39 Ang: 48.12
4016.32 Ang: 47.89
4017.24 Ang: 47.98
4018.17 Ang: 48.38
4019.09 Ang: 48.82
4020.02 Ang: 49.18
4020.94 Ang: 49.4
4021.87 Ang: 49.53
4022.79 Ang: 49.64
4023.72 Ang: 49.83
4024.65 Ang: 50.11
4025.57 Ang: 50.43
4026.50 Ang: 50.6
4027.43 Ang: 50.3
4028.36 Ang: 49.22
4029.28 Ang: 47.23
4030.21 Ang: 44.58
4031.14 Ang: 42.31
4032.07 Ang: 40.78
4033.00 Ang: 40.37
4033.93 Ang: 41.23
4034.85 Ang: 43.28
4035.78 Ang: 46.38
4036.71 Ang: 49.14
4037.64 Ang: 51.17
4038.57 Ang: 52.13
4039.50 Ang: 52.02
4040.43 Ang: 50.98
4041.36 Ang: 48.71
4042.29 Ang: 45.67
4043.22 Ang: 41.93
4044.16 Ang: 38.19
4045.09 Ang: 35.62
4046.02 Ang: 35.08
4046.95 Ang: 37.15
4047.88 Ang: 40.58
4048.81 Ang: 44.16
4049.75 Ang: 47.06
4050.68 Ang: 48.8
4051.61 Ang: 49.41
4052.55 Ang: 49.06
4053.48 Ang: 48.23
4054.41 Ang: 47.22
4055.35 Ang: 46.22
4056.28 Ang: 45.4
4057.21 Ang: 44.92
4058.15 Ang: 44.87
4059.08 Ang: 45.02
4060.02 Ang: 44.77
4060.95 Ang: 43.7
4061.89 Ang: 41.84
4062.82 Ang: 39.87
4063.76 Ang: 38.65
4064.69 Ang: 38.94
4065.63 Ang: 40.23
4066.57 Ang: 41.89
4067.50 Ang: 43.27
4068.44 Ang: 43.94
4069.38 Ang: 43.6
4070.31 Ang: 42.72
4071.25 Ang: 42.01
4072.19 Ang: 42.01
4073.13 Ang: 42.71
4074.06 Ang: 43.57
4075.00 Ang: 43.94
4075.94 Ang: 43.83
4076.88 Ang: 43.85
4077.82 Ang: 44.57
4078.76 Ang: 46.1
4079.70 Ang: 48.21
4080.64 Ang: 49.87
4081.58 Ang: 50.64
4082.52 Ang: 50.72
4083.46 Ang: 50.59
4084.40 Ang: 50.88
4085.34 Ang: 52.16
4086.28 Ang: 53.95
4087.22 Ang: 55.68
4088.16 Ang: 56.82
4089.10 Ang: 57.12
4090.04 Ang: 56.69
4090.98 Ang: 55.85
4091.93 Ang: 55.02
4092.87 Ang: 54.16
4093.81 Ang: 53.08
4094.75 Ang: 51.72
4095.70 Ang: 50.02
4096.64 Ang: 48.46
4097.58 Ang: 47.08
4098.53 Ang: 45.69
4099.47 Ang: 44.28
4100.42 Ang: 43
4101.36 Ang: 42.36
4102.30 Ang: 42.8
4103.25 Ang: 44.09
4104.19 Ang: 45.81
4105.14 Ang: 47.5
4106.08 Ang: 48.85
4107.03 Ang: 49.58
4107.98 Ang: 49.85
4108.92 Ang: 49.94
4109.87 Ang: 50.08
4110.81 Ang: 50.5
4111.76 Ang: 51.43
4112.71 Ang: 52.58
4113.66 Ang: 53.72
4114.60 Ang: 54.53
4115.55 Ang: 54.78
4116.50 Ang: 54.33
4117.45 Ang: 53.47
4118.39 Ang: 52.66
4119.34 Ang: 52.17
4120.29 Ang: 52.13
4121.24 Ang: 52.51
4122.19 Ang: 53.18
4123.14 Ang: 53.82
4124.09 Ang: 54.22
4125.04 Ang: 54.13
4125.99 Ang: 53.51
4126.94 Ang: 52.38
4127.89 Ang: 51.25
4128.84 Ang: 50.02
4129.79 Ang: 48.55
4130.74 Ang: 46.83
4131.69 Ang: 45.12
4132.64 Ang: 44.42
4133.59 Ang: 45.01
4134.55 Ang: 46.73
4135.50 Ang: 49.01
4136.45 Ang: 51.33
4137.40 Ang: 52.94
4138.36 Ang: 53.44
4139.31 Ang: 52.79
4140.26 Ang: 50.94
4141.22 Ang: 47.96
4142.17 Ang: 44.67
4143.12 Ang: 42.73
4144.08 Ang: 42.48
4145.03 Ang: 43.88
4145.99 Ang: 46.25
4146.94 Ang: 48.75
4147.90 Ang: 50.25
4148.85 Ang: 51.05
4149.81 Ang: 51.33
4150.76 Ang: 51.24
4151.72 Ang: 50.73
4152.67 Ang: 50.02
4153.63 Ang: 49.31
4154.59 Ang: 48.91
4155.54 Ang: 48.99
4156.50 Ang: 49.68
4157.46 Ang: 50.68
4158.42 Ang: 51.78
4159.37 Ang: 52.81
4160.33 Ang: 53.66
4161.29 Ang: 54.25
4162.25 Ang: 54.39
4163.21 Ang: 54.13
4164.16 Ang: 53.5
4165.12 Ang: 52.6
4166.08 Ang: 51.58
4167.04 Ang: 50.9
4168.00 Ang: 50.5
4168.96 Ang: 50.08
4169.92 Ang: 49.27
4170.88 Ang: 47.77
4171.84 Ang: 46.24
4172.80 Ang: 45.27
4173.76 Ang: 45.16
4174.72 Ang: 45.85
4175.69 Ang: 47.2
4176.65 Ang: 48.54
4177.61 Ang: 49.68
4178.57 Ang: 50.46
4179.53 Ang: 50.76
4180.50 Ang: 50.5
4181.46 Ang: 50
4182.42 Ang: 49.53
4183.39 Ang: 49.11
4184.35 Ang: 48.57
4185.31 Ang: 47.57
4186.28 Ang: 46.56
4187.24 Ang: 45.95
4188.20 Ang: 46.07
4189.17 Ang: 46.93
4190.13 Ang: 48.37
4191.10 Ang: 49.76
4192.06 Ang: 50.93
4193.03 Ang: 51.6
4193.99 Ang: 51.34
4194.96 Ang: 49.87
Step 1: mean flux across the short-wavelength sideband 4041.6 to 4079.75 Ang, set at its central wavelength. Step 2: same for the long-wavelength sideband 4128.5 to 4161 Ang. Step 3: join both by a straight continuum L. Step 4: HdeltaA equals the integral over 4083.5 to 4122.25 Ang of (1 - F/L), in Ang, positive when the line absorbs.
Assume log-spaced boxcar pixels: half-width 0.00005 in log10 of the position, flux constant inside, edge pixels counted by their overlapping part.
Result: -4.0 Ang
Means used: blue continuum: 43.4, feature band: 51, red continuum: 49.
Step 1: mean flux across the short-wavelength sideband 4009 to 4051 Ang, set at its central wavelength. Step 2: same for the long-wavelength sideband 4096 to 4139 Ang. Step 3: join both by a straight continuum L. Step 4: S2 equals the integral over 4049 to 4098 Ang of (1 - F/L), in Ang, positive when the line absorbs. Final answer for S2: 0.9 Ang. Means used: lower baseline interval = 46.6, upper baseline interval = 49.8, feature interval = 47.3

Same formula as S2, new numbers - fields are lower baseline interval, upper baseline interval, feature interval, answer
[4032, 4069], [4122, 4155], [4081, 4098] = -2.31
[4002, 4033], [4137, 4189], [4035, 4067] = 2.26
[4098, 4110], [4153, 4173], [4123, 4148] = -0.11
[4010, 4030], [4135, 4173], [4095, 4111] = 0.84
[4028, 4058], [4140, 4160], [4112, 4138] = -1.84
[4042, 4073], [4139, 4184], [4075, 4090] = -1.91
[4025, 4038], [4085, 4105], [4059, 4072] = 1.69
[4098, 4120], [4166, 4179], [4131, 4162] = -0.28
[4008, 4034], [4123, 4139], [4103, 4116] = -0.17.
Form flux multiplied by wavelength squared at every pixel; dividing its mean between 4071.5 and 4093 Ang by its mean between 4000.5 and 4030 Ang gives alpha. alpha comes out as 1.07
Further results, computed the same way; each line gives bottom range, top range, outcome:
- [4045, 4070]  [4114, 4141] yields 1.22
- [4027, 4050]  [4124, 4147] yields 1.15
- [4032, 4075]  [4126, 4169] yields 1.18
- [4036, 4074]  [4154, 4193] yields 1.19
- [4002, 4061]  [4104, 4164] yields 1.14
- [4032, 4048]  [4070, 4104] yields 1.13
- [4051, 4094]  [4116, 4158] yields 1.09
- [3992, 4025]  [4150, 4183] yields 1.15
